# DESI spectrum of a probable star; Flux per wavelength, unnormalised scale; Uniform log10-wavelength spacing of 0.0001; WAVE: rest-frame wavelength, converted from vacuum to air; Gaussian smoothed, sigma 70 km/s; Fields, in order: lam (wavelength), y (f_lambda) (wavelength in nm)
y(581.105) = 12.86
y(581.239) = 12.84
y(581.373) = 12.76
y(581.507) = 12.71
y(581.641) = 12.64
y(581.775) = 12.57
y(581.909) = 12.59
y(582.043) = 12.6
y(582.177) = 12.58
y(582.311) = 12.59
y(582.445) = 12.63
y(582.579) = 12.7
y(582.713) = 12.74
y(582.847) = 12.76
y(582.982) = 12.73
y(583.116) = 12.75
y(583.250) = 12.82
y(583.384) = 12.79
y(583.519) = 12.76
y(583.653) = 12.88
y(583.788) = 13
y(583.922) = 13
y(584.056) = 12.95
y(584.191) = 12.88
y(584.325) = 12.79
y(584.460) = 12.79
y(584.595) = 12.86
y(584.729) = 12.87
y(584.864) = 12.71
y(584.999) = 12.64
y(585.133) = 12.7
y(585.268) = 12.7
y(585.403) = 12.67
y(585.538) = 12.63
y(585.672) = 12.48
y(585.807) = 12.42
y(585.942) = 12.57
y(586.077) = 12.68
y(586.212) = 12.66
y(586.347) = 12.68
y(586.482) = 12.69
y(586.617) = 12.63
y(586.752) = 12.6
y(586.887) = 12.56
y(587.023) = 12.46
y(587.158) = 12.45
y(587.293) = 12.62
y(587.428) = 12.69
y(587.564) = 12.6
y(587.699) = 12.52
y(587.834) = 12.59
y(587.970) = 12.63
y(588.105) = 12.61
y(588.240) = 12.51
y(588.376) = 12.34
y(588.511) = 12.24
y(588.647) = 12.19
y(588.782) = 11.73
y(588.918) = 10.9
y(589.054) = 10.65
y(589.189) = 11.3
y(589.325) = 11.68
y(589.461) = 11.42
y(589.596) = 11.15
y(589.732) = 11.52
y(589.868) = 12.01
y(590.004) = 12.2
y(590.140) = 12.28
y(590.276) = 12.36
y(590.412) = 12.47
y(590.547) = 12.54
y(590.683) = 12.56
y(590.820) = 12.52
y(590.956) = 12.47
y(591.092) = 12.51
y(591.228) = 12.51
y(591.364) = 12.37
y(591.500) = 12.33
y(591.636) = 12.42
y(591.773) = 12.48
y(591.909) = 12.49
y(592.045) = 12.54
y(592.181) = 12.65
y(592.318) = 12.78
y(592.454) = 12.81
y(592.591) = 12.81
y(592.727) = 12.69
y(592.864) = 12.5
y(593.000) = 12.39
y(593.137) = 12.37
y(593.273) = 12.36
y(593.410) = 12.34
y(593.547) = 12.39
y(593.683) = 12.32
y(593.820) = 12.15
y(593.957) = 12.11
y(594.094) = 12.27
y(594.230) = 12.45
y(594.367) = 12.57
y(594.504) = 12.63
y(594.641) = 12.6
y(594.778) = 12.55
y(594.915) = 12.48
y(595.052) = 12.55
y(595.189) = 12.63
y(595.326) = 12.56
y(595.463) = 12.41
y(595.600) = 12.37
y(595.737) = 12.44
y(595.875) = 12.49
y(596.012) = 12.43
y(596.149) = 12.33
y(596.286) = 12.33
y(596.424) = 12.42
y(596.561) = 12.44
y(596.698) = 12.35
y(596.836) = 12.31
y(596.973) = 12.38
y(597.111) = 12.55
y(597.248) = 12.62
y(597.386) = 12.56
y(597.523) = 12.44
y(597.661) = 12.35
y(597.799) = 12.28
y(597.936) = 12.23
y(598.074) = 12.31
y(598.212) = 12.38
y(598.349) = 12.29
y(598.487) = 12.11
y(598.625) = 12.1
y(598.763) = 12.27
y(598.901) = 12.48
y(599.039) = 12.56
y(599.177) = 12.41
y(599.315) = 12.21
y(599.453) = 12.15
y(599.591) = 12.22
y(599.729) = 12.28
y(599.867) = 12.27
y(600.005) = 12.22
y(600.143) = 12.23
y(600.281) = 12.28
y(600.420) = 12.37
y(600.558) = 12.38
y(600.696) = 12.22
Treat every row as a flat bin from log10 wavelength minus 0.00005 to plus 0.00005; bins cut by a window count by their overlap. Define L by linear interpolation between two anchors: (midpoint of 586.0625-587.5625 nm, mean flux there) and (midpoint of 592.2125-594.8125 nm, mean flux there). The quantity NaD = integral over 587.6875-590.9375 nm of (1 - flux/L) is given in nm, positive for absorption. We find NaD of 0.13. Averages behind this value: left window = 12.6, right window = 12.5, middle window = 12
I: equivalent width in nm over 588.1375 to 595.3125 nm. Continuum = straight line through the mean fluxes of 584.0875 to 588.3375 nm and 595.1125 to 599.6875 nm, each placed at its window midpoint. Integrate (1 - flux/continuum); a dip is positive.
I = 0.13 nm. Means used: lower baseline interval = 12.6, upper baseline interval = 12.4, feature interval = 12.3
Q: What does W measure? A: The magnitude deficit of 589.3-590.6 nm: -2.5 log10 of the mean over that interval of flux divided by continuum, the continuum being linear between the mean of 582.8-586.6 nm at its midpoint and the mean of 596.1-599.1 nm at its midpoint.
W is 0.05 mag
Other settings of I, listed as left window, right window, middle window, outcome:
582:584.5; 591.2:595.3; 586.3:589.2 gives 0.08 nm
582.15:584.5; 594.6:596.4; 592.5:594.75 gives 0.01 nm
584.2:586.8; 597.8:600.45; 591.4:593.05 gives -0.01 nm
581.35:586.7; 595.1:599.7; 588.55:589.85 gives 0.12 nm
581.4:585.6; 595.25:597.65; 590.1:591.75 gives 0.02 nm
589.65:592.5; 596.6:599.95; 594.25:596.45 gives -0.02 nm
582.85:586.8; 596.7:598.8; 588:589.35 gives 0.08 nm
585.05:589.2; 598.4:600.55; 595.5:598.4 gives -0.02 nm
